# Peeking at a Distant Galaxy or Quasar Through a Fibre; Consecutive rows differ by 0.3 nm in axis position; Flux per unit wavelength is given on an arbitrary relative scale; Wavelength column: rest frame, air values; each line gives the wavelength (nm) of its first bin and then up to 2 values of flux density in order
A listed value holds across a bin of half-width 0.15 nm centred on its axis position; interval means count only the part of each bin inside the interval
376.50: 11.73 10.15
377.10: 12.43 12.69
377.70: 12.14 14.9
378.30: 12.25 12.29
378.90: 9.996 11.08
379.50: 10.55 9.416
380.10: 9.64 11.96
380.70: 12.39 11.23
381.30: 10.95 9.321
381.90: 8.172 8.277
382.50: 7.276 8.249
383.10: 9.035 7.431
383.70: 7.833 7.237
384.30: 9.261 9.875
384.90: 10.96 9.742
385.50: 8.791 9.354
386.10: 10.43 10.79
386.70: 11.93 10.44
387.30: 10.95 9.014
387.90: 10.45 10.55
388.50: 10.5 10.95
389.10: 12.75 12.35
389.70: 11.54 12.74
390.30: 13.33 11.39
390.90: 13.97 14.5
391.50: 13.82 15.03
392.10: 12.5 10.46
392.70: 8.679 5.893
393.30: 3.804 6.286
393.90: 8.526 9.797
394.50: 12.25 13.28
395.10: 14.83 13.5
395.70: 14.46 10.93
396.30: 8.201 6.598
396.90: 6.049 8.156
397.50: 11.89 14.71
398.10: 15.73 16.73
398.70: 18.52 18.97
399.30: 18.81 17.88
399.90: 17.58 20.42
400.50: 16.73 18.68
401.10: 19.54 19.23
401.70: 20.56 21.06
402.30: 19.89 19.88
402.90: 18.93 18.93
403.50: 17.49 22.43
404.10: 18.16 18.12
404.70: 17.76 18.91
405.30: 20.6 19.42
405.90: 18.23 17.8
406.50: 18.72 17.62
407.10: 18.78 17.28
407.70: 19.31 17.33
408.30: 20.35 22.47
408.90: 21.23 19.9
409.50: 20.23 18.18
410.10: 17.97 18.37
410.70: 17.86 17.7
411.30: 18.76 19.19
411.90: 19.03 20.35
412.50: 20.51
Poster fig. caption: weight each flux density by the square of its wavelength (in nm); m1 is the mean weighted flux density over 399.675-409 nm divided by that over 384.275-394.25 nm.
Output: 1.9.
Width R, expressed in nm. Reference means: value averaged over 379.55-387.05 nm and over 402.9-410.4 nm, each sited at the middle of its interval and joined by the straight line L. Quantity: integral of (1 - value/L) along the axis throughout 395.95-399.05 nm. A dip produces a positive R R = 0.64 nm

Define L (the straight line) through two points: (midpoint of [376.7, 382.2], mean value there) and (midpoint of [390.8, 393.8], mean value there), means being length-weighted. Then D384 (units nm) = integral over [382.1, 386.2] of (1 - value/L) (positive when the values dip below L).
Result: 0.767 nm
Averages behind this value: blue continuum 11.1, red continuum 10.4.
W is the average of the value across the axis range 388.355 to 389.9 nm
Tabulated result 11.7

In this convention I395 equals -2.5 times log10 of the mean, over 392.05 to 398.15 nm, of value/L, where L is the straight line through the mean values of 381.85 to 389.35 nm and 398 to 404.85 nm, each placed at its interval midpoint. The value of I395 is 0.434 mag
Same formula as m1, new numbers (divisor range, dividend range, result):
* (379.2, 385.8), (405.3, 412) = 2.29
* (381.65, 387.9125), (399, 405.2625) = 2.24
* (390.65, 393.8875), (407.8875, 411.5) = 2.01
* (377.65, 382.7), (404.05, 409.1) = 2.04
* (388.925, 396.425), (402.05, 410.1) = 1.80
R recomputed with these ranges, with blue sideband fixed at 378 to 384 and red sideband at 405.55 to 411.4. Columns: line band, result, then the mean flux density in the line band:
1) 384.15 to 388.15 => 0.49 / 10.2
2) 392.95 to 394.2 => 0.66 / 6.59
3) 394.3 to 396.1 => 0.17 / 13.2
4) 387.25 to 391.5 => 0.27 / 11.9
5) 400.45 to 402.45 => -0.35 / 19.5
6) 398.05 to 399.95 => -0.25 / 17.9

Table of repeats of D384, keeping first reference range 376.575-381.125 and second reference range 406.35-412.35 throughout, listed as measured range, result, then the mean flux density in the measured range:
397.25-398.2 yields 0.16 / 13.4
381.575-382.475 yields 0.29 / 8.31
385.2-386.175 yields 0.28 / 9.49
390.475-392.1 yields 0.10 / 13.7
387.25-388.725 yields 0.38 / 10.3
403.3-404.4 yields -0.09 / 19.2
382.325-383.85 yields 0.56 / 7.97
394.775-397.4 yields 0.86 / 10.6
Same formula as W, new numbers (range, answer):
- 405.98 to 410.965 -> 18.9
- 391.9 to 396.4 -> 10.3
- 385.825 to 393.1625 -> 11.4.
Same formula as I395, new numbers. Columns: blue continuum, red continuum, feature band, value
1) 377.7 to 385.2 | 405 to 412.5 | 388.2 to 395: 0.194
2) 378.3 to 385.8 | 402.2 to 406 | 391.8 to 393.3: 0.442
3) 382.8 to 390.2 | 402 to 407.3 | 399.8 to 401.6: -0.104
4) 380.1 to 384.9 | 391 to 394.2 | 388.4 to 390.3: -0.218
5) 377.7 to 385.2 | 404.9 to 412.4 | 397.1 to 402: -0.083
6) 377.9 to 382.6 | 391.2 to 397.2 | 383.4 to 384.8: 0.229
